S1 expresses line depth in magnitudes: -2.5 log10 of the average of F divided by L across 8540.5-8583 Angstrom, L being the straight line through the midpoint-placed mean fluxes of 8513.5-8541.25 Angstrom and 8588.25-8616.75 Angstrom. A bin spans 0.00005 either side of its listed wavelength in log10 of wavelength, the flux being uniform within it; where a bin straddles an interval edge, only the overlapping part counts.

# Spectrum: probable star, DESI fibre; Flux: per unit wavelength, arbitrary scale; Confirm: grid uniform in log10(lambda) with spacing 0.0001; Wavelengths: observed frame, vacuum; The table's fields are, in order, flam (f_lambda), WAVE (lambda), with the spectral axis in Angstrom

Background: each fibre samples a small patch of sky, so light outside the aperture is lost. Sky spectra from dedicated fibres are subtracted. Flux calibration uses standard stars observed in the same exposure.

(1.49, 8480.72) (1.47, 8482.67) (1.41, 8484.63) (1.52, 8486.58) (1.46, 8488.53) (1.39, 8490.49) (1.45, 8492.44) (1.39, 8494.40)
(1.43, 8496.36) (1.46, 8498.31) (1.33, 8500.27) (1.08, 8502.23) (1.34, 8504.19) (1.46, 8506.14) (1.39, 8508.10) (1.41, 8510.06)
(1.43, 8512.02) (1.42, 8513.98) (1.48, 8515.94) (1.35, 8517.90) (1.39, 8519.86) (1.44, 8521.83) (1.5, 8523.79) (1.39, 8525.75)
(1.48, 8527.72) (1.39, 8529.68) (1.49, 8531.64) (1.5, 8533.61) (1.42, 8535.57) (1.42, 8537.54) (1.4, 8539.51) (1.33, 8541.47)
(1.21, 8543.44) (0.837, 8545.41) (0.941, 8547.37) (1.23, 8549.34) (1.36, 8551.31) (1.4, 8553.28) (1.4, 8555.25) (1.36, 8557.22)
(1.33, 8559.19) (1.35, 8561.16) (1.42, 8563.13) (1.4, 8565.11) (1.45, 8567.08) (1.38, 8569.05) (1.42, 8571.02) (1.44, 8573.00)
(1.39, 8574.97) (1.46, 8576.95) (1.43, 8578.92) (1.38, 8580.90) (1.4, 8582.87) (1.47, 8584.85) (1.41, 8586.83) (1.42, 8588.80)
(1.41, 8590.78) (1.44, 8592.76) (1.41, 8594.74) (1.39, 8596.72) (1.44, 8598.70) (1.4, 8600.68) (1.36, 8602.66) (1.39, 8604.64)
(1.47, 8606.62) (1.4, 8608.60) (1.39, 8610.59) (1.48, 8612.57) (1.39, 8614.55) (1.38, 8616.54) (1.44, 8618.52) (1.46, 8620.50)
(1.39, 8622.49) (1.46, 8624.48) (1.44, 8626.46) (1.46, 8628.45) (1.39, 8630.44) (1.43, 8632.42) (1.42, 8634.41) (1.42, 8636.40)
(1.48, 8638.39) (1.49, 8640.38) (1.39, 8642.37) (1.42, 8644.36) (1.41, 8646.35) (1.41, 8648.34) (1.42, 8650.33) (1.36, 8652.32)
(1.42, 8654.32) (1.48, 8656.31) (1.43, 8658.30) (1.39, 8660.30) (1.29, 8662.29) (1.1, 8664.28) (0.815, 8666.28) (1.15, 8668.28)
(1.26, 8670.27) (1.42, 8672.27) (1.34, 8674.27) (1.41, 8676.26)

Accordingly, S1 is 0.07 mag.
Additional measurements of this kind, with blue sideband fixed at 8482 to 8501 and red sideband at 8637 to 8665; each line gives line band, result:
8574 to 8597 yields -0.006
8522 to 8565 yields 0.060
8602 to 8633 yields -0.014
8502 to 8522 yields 0.029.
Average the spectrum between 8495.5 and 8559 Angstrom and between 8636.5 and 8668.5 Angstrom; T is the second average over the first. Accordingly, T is 0.99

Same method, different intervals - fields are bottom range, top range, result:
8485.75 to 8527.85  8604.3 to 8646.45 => 1.02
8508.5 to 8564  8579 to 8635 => 1.04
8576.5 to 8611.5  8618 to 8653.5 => 1.01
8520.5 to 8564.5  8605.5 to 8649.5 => 1.06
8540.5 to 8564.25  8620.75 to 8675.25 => 1.08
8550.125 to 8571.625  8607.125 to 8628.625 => 1.03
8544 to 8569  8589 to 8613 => 1.09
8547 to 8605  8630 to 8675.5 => 0.98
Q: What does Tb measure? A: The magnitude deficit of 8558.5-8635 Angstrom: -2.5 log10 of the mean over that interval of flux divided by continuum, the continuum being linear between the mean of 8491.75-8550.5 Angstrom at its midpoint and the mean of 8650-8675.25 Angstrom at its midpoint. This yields -0.07 mag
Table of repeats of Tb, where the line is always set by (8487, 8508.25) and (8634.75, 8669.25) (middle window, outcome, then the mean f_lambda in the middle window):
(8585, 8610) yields -0.042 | 1.41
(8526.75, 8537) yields -0.061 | 1.45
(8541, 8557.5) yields 0.126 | 1.22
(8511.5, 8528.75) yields -0.041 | 1.43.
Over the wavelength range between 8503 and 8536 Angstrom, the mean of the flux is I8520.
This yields 1.43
